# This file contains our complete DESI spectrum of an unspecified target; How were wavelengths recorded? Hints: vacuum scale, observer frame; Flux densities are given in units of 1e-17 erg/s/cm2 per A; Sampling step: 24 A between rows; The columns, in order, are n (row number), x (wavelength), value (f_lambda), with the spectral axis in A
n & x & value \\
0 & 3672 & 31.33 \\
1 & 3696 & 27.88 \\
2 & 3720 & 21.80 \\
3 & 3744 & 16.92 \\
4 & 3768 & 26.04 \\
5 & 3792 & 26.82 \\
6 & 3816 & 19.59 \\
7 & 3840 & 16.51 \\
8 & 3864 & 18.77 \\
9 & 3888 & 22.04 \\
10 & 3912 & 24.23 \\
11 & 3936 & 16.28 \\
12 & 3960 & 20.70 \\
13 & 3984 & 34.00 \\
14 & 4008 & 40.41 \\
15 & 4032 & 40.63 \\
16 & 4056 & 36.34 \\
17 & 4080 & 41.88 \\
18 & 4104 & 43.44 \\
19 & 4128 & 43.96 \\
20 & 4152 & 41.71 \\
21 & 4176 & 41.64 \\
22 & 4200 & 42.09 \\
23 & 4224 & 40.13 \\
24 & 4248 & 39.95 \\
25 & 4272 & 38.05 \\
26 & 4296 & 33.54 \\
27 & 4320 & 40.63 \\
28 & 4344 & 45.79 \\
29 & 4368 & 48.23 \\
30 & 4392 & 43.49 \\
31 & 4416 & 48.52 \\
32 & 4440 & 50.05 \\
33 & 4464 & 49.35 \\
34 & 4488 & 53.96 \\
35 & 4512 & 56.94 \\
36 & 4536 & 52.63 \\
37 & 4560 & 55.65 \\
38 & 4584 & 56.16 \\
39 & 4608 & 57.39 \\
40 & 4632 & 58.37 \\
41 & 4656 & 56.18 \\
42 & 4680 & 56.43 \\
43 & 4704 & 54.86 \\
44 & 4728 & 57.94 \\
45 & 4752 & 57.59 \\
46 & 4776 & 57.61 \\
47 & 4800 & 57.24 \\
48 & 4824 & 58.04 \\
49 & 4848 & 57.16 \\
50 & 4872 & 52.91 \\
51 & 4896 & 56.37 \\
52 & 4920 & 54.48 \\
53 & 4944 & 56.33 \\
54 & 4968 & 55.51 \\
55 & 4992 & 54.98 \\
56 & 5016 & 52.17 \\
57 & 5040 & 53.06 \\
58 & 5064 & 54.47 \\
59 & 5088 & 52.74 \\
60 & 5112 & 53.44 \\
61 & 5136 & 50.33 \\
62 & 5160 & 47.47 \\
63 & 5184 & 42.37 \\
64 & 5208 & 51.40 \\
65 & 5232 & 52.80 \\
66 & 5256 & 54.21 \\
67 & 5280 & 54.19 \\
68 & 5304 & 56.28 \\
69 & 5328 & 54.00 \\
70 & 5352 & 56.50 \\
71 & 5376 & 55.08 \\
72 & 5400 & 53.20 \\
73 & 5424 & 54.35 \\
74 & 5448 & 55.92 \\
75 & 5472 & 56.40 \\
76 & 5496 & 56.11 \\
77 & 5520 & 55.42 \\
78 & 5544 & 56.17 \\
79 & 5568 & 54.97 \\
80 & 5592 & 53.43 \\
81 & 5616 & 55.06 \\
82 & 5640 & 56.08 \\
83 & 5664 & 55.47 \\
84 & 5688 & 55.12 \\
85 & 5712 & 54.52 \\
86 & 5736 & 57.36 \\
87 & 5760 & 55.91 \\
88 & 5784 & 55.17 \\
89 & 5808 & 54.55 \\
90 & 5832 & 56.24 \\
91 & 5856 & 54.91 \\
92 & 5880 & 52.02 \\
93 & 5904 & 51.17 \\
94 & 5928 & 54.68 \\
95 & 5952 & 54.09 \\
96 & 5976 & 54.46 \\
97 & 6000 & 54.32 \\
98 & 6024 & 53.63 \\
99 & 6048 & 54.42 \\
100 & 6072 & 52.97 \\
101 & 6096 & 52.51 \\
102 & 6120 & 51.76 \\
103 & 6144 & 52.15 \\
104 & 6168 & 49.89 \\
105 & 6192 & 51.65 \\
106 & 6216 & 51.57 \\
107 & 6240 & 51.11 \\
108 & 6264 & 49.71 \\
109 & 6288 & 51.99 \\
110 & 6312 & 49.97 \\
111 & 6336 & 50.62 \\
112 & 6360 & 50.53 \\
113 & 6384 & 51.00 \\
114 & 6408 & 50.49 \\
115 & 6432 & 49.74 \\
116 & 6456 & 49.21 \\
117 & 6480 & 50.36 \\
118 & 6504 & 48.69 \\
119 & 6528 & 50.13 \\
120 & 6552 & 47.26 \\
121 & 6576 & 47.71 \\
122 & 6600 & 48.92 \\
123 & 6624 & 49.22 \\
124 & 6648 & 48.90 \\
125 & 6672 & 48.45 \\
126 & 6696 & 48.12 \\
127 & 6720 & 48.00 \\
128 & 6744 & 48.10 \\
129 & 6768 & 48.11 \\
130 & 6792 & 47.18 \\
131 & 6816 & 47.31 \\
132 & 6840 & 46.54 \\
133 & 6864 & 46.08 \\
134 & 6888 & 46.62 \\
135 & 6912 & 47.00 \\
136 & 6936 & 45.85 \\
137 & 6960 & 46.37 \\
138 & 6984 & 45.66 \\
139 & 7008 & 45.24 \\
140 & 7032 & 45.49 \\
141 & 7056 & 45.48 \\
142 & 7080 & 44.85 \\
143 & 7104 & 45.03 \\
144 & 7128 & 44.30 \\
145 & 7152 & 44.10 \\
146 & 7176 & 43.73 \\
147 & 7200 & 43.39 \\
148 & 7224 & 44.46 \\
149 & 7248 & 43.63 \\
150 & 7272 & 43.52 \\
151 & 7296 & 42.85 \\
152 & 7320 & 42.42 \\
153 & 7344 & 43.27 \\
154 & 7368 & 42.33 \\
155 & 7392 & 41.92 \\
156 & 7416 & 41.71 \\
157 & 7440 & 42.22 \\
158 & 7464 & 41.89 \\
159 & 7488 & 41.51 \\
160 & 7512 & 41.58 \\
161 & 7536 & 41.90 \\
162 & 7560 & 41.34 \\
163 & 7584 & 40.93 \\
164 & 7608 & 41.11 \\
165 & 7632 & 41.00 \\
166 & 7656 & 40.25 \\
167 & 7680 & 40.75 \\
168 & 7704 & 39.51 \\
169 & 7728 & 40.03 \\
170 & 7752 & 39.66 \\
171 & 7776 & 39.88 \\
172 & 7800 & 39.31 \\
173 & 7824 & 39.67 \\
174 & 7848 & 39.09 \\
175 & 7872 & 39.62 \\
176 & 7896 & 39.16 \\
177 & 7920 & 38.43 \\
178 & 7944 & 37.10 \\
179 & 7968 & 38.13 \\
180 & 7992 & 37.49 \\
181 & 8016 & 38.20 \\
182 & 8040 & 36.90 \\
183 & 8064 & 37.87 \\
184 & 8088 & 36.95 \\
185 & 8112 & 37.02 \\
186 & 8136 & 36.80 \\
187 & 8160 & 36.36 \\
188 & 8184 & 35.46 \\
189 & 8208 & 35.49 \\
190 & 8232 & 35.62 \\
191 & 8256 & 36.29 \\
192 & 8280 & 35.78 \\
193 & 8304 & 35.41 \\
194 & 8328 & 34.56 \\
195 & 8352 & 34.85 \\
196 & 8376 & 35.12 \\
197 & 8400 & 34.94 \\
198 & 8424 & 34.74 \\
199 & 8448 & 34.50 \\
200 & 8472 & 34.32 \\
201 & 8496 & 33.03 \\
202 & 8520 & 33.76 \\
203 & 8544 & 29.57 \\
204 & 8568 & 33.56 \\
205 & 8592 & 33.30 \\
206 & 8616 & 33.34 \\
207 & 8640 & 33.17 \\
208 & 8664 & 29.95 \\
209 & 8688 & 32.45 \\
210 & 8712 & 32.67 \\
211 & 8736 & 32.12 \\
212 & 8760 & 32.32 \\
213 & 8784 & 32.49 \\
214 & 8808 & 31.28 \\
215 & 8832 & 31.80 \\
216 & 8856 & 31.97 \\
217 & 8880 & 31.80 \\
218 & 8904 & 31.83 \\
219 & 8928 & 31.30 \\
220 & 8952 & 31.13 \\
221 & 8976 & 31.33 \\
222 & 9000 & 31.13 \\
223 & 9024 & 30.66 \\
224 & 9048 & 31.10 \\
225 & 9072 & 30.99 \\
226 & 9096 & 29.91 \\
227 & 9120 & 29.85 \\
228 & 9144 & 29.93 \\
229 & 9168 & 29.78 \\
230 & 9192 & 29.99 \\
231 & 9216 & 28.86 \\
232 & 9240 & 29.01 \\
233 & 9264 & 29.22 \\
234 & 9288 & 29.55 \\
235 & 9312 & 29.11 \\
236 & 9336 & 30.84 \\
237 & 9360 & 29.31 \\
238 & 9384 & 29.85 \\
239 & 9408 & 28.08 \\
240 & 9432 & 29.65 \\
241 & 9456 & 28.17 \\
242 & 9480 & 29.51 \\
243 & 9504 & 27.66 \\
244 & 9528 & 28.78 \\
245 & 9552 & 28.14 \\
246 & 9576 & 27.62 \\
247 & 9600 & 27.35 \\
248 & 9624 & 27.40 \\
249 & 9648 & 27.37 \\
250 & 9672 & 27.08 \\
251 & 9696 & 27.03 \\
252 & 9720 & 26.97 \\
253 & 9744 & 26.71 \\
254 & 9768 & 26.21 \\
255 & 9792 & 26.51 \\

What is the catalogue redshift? 0.000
